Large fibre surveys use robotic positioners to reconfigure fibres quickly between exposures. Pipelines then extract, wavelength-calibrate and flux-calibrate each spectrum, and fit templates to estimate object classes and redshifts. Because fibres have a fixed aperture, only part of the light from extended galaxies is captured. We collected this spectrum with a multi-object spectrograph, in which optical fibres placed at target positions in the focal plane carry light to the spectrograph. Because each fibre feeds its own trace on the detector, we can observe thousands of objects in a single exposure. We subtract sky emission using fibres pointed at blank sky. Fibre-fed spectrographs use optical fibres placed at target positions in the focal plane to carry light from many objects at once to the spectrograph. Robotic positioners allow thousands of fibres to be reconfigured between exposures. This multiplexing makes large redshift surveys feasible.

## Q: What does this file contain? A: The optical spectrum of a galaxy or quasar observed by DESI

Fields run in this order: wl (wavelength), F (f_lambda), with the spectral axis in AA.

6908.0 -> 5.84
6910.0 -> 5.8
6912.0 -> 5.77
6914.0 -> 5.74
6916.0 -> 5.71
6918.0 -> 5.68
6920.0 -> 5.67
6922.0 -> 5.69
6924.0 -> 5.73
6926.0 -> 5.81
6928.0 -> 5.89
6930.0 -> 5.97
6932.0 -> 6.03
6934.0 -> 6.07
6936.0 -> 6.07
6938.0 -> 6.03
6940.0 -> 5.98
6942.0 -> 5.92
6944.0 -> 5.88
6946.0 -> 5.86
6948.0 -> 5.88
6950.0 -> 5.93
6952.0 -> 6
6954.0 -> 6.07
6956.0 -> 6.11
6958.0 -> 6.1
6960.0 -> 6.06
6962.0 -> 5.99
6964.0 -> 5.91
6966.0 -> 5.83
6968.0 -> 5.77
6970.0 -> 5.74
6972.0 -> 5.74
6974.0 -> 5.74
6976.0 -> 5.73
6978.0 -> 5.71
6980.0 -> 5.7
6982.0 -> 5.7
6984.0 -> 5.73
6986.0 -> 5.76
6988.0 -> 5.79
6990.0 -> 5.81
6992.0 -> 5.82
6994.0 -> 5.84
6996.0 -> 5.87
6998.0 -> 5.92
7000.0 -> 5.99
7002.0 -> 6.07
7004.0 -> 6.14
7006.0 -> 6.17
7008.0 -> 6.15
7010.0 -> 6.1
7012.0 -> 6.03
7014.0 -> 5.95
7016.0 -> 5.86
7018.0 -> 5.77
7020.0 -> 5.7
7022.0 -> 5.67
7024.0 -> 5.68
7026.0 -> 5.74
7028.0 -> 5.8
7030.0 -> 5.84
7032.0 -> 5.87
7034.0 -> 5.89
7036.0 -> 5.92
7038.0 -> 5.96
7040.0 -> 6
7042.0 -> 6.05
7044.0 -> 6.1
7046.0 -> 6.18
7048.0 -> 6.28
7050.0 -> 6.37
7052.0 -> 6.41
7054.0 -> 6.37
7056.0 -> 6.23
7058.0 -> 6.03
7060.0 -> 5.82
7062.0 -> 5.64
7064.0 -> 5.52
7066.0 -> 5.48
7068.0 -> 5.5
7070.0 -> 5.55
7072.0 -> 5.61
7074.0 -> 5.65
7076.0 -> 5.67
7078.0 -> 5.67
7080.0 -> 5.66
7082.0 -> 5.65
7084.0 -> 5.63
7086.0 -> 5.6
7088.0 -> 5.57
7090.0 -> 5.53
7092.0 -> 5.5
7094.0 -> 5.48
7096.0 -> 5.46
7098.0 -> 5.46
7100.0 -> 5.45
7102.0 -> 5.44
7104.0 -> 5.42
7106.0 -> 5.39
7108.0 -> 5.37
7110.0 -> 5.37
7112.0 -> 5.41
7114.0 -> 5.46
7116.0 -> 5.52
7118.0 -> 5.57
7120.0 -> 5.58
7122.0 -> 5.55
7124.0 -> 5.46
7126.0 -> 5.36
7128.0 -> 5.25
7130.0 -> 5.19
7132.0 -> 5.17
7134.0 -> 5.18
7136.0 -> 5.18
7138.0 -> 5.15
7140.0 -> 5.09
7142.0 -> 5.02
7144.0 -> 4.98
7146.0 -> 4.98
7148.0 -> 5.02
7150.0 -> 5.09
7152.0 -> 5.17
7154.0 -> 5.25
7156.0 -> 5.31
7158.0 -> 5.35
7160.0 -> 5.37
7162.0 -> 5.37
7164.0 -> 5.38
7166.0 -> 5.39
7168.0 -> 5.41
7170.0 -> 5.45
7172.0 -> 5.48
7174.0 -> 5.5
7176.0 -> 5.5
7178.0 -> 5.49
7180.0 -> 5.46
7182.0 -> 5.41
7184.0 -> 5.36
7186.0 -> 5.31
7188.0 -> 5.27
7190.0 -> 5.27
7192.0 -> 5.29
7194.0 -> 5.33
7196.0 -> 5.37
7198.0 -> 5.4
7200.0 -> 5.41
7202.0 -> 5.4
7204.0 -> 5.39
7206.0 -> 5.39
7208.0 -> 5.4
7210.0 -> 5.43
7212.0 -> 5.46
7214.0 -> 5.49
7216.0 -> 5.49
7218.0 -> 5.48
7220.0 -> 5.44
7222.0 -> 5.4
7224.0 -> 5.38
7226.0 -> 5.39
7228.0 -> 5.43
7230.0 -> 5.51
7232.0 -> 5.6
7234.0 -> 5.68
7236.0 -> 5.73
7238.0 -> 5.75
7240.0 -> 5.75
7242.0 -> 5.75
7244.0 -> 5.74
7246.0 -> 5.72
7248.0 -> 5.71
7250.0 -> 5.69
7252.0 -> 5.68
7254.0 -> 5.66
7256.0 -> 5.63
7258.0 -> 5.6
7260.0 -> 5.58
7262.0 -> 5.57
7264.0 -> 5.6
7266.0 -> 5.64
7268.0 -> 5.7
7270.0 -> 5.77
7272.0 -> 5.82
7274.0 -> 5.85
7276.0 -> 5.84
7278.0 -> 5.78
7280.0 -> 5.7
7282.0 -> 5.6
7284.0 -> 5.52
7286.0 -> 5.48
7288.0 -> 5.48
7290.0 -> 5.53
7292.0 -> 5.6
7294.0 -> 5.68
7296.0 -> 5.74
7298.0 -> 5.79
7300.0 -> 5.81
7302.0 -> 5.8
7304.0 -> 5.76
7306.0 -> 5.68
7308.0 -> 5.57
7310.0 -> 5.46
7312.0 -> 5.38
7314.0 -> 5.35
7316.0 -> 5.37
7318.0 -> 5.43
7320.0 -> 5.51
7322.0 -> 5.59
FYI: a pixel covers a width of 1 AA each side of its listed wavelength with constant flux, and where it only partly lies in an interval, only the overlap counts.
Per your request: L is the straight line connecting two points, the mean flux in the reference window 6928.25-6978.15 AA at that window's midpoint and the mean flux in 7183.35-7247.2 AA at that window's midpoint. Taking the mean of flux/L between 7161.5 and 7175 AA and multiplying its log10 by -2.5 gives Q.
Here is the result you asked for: 0.026 mag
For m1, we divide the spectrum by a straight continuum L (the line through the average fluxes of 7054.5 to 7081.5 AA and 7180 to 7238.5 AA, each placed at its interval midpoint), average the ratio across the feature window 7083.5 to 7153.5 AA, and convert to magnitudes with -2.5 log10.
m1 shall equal 0.05 mag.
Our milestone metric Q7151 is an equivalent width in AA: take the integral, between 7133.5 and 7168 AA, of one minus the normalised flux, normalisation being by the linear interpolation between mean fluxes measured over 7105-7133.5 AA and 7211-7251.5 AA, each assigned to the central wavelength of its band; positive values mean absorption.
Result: 1.6 AA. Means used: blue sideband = 5.4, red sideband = 5.58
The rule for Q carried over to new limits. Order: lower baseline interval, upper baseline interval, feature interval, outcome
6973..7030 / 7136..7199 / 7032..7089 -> -0.04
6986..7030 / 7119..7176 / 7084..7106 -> 0.00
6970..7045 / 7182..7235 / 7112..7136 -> 0.04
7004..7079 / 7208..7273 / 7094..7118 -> 0.07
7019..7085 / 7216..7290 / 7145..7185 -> 0.08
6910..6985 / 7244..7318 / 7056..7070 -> 0.02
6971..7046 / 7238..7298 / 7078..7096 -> 0.05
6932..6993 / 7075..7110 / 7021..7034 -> -0.01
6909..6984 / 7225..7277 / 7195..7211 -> 0.06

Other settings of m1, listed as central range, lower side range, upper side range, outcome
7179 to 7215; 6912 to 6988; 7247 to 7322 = 0.06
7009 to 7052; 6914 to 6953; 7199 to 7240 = -0.04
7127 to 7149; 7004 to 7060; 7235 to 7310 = 0.15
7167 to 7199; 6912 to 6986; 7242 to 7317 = 0.06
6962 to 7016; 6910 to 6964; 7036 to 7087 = 0.00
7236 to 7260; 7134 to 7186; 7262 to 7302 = -0.02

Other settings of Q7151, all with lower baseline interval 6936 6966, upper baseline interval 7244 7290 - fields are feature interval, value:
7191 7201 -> 0.65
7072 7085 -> 0.44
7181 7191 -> 0.73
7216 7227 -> 0.55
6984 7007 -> 0.06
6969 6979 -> 0.37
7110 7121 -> 0.60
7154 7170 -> 1.11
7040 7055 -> -0.90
